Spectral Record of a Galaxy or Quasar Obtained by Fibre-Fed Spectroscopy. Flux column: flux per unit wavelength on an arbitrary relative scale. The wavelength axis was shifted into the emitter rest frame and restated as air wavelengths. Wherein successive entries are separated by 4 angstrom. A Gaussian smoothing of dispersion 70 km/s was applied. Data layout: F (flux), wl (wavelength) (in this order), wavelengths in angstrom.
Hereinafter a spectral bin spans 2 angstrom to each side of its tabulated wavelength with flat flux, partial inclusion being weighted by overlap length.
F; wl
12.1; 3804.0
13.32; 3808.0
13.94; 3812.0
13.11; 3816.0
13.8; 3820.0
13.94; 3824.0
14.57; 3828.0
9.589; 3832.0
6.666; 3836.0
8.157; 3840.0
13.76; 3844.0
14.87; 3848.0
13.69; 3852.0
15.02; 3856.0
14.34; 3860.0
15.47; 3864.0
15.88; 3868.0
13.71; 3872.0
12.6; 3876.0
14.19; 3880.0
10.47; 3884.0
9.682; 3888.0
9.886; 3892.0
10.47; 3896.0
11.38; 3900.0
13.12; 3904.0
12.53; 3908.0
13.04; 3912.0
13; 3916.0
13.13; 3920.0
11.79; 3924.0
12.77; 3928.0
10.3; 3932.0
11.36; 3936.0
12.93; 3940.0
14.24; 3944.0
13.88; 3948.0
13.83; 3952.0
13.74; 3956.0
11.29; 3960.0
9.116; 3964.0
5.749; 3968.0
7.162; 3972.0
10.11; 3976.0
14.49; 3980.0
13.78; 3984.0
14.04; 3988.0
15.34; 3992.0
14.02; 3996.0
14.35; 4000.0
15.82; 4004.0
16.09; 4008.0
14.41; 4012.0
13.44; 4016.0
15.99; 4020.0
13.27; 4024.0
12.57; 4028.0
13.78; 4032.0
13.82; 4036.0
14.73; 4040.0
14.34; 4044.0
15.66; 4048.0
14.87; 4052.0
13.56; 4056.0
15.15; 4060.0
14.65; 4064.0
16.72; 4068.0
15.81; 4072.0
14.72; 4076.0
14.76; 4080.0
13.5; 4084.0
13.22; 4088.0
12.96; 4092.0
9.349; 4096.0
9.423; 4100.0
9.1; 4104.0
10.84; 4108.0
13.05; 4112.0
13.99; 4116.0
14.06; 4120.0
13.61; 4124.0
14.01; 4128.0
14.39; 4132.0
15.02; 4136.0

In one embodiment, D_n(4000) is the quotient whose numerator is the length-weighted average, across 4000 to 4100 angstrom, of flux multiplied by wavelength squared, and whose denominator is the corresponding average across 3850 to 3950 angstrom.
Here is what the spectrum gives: 1.20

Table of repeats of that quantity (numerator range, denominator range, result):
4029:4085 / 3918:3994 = 1.28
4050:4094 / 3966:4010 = 1.18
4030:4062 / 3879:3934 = 1.32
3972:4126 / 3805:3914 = 1.19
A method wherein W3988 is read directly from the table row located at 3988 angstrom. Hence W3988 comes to 14.04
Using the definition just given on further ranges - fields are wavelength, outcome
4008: 16.09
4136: 15.02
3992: 15.34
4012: 14.41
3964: 9.116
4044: 14.34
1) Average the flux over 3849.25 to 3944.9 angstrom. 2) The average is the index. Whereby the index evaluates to 12.7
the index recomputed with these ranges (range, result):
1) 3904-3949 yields 12.6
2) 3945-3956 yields 13.9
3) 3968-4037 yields 13.4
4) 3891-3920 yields 12.1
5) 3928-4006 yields 12.4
